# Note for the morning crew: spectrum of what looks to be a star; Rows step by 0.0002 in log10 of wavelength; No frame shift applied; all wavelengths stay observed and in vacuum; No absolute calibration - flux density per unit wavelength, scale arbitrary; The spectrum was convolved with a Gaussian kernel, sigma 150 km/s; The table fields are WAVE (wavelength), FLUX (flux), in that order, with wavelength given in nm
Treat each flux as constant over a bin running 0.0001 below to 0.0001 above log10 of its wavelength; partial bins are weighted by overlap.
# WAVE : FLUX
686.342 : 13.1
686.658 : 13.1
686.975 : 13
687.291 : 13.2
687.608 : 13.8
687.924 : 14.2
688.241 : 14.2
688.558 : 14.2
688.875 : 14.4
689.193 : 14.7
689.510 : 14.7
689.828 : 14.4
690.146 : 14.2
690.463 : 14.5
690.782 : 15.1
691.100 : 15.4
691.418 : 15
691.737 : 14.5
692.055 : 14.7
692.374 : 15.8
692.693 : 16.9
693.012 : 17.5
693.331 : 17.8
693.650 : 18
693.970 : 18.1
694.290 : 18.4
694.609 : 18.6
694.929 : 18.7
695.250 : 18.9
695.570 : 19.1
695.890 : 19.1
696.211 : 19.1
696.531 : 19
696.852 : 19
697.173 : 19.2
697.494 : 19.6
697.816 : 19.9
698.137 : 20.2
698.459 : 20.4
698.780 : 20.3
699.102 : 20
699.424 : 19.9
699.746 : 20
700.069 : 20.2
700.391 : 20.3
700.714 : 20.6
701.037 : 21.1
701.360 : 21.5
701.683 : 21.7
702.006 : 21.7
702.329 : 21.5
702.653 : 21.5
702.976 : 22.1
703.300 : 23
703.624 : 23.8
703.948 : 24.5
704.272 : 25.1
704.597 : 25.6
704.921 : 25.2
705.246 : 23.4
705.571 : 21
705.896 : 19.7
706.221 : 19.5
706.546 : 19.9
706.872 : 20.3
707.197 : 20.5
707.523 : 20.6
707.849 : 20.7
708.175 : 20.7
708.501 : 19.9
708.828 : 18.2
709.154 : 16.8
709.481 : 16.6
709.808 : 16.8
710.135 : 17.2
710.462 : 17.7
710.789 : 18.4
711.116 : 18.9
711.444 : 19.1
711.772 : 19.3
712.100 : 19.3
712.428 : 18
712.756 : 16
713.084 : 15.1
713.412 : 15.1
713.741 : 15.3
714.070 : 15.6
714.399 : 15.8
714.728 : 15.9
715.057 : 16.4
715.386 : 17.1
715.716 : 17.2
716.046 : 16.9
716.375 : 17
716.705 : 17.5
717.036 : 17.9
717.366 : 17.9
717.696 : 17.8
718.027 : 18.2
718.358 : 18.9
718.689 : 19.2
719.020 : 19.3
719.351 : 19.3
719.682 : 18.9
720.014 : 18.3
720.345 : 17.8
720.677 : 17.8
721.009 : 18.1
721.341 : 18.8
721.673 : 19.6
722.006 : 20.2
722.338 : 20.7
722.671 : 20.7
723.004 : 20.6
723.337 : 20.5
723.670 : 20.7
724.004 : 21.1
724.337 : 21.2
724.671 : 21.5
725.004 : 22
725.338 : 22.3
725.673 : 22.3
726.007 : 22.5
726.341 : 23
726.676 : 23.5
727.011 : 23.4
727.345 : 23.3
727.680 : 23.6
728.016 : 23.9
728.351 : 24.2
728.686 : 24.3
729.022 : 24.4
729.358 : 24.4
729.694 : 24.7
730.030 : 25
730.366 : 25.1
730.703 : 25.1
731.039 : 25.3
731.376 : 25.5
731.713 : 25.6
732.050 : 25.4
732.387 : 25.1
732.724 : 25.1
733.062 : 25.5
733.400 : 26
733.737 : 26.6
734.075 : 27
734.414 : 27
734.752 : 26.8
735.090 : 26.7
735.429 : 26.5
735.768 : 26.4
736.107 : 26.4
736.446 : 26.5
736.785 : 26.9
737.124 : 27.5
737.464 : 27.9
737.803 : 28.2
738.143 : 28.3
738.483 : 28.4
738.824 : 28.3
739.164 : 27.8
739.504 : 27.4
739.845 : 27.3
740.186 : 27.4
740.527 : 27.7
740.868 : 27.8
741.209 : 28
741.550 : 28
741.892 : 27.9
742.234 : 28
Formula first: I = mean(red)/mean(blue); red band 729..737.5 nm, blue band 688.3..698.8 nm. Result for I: 1.5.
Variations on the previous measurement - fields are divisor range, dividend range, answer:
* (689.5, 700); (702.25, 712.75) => 1.14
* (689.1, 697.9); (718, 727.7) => 1.20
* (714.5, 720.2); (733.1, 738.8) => 1.52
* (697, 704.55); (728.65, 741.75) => 1.25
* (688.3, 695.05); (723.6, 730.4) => 1.45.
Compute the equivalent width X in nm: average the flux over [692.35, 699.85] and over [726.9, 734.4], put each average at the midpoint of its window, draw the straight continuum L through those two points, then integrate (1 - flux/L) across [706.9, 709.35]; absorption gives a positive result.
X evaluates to 0.165 nm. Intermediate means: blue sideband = 18.9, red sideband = 25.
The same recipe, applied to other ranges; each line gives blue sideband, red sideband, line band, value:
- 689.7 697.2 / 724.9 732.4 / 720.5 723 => 0.36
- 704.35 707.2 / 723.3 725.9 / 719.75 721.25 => 0.24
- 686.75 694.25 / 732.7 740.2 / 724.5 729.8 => 0.29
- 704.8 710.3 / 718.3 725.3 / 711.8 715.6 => 0.64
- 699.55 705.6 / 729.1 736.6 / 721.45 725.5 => 0.63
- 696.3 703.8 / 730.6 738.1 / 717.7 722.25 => 0.99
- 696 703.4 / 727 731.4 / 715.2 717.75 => 0.60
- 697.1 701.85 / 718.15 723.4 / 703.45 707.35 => -0.45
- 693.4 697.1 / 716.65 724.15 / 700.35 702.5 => -0.28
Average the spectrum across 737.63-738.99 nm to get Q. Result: 28.3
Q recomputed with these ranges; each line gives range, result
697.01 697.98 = 19.6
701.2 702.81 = 21.6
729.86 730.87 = 25.1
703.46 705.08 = 24.8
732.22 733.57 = 25.4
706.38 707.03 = 20.1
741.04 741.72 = 28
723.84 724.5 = 21.2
